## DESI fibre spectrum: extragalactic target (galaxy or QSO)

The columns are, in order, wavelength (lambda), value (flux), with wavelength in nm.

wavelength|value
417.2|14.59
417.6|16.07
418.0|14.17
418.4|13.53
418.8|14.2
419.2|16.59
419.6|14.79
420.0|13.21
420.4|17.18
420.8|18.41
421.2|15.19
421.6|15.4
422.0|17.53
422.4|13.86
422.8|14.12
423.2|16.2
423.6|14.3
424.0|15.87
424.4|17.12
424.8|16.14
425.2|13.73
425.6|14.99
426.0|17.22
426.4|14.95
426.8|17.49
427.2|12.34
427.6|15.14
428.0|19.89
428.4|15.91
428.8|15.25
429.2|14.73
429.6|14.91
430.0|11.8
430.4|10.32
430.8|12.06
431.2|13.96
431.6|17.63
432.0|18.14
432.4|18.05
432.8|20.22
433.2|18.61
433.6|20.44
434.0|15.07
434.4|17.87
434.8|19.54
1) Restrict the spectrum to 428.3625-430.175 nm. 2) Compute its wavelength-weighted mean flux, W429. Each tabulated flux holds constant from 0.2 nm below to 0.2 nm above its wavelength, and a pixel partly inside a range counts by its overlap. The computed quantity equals 14.4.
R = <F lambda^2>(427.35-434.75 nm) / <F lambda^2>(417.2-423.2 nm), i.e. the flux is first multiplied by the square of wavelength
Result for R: 1.1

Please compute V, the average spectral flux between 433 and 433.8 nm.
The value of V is 19.5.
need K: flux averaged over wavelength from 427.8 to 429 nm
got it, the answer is 17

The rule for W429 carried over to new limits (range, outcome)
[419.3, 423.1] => 15.6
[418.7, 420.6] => 15.2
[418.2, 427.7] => 15.4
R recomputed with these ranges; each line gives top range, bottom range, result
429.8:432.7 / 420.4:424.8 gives 0.97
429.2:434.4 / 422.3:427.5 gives 1.08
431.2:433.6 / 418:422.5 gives 1.26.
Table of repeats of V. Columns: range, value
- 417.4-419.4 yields 14.9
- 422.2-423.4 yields 14.7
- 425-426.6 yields 15.2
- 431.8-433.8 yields 19.1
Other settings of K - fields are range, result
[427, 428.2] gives 15.8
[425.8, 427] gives 16.6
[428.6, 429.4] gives 15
